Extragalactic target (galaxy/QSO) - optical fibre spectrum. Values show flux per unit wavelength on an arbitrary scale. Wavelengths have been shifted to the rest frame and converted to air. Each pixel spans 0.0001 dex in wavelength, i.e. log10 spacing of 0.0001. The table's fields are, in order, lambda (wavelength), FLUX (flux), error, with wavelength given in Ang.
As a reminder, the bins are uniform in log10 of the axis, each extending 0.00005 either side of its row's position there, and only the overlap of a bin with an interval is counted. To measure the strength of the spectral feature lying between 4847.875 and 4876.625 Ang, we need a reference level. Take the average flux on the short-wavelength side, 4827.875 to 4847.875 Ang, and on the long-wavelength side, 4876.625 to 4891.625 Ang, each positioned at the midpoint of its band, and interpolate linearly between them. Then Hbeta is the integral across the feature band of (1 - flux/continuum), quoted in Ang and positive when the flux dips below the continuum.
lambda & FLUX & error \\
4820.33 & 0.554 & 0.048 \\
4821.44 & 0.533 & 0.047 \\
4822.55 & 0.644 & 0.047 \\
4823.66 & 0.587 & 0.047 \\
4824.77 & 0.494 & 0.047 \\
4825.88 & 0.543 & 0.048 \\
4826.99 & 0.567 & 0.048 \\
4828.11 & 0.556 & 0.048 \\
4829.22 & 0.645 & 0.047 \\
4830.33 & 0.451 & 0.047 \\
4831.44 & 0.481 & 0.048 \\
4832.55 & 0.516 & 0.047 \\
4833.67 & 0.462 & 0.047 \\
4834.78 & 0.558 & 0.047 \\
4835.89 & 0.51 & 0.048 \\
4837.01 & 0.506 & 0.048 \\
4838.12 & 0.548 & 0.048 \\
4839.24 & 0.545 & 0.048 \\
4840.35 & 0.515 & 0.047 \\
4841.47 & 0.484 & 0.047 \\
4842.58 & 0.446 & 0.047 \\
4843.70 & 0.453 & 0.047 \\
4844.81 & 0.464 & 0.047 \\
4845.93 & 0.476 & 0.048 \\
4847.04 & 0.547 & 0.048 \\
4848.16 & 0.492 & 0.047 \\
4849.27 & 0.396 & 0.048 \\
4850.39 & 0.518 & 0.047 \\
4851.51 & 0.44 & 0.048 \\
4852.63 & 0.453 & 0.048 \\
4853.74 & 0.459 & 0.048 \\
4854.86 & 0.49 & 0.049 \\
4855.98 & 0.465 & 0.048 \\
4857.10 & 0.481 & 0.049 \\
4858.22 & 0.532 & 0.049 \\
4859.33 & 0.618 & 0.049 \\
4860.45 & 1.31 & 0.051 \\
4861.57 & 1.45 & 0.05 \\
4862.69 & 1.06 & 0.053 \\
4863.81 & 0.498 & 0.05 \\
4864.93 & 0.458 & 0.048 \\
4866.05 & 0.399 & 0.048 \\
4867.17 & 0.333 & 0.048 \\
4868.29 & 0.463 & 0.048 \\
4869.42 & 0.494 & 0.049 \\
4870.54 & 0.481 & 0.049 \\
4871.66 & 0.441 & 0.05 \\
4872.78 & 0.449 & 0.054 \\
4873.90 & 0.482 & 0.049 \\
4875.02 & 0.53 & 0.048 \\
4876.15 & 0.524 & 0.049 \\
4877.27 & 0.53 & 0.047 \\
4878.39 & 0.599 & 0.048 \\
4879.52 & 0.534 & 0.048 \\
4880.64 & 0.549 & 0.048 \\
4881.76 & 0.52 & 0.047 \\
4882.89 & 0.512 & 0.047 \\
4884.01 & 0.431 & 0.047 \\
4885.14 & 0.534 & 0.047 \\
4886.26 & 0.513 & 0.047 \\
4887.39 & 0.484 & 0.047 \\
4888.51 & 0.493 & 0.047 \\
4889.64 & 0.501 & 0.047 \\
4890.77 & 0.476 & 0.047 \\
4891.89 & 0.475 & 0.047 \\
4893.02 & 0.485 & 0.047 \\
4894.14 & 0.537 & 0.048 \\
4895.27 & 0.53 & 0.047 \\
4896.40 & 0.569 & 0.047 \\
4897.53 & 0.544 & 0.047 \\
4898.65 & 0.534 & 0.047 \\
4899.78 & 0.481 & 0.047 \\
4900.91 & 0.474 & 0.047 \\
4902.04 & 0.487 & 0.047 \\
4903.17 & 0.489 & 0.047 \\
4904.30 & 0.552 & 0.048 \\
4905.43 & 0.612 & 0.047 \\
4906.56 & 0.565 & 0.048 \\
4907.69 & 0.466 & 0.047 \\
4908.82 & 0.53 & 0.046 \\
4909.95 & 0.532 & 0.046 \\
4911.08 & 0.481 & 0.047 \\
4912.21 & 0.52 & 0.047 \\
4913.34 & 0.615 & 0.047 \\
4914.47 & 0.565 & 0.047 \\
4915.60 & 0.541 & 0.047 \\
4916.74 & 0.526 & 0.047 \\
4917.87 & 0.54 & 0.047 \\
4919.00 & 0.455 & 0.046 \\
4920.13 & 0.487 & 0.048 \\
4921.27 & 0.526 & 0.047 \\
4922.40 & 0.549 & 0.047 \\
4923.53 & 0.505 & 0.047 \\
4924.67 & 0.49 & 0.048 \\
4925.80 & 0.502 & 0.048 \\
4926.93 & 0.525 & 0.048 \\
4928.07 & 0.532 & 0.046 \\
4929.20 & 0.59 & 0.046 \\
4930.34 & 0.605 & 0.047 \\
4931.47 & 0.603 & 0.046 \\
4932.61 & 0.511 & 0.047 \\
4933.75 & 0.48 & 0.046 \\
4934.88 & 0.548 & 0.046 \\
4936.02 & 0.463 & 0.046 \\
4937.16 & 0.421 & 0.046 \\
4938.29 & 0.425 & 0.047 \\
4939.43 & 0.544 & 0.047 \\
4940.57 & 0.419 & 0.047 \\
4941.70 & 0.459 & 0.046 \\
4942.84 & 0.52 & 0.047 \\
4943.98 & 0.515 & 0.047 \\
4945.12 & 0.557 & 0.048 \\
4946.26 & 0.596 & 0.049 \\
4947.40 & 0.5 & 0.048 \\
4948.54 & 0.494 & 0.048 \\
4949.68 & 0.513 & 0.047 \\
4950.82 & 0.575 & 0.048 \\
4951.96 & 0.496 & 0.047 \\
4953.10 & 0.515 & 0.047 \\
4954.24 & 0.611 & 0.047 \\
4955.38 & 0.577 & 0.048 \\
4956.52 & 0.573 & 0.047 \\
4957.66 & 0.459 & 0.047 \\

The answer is -3.16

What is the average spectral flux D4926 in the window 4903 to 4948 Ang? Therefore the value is 0.522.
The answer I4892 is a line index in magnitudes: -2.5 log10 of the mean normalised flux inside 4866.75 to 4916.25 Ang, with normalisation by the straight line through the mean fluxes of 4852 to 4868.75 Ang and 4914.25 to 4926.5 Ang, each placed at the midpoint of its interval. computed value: 0.117 mag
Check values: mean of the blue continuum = 0.632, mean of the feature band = 0.511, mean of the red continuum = 0.516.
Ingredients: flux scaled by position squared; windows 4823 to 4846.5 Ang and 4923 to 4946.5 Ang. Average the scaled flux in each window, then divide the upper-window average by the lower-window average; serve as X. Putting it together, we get 1.0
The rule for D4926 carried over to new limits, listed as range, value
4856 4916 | 0.551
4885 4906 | 0.514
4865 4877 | 0.461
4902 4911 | 0.529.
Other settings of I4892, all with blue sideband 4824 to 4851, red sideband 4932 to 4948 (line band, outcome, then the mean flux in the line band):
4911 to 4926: -0.051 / 0.523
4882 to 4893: 0.024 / 0.491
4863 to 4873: 0.097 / 0.461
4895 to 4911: -0.050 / 0.524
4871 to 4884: -0.018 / 0.512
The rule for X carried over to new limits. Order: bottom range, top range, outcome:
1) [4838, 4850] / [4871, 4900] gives 1.07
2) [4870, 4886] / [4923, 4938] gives 1.04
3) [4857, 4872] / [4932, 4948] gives 0.79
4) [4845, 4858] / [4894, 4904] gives 1.11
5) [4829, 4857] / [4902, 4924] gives 1.11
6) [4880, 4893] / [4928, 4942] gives 1.04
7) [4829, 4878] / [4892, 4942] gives 0.98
